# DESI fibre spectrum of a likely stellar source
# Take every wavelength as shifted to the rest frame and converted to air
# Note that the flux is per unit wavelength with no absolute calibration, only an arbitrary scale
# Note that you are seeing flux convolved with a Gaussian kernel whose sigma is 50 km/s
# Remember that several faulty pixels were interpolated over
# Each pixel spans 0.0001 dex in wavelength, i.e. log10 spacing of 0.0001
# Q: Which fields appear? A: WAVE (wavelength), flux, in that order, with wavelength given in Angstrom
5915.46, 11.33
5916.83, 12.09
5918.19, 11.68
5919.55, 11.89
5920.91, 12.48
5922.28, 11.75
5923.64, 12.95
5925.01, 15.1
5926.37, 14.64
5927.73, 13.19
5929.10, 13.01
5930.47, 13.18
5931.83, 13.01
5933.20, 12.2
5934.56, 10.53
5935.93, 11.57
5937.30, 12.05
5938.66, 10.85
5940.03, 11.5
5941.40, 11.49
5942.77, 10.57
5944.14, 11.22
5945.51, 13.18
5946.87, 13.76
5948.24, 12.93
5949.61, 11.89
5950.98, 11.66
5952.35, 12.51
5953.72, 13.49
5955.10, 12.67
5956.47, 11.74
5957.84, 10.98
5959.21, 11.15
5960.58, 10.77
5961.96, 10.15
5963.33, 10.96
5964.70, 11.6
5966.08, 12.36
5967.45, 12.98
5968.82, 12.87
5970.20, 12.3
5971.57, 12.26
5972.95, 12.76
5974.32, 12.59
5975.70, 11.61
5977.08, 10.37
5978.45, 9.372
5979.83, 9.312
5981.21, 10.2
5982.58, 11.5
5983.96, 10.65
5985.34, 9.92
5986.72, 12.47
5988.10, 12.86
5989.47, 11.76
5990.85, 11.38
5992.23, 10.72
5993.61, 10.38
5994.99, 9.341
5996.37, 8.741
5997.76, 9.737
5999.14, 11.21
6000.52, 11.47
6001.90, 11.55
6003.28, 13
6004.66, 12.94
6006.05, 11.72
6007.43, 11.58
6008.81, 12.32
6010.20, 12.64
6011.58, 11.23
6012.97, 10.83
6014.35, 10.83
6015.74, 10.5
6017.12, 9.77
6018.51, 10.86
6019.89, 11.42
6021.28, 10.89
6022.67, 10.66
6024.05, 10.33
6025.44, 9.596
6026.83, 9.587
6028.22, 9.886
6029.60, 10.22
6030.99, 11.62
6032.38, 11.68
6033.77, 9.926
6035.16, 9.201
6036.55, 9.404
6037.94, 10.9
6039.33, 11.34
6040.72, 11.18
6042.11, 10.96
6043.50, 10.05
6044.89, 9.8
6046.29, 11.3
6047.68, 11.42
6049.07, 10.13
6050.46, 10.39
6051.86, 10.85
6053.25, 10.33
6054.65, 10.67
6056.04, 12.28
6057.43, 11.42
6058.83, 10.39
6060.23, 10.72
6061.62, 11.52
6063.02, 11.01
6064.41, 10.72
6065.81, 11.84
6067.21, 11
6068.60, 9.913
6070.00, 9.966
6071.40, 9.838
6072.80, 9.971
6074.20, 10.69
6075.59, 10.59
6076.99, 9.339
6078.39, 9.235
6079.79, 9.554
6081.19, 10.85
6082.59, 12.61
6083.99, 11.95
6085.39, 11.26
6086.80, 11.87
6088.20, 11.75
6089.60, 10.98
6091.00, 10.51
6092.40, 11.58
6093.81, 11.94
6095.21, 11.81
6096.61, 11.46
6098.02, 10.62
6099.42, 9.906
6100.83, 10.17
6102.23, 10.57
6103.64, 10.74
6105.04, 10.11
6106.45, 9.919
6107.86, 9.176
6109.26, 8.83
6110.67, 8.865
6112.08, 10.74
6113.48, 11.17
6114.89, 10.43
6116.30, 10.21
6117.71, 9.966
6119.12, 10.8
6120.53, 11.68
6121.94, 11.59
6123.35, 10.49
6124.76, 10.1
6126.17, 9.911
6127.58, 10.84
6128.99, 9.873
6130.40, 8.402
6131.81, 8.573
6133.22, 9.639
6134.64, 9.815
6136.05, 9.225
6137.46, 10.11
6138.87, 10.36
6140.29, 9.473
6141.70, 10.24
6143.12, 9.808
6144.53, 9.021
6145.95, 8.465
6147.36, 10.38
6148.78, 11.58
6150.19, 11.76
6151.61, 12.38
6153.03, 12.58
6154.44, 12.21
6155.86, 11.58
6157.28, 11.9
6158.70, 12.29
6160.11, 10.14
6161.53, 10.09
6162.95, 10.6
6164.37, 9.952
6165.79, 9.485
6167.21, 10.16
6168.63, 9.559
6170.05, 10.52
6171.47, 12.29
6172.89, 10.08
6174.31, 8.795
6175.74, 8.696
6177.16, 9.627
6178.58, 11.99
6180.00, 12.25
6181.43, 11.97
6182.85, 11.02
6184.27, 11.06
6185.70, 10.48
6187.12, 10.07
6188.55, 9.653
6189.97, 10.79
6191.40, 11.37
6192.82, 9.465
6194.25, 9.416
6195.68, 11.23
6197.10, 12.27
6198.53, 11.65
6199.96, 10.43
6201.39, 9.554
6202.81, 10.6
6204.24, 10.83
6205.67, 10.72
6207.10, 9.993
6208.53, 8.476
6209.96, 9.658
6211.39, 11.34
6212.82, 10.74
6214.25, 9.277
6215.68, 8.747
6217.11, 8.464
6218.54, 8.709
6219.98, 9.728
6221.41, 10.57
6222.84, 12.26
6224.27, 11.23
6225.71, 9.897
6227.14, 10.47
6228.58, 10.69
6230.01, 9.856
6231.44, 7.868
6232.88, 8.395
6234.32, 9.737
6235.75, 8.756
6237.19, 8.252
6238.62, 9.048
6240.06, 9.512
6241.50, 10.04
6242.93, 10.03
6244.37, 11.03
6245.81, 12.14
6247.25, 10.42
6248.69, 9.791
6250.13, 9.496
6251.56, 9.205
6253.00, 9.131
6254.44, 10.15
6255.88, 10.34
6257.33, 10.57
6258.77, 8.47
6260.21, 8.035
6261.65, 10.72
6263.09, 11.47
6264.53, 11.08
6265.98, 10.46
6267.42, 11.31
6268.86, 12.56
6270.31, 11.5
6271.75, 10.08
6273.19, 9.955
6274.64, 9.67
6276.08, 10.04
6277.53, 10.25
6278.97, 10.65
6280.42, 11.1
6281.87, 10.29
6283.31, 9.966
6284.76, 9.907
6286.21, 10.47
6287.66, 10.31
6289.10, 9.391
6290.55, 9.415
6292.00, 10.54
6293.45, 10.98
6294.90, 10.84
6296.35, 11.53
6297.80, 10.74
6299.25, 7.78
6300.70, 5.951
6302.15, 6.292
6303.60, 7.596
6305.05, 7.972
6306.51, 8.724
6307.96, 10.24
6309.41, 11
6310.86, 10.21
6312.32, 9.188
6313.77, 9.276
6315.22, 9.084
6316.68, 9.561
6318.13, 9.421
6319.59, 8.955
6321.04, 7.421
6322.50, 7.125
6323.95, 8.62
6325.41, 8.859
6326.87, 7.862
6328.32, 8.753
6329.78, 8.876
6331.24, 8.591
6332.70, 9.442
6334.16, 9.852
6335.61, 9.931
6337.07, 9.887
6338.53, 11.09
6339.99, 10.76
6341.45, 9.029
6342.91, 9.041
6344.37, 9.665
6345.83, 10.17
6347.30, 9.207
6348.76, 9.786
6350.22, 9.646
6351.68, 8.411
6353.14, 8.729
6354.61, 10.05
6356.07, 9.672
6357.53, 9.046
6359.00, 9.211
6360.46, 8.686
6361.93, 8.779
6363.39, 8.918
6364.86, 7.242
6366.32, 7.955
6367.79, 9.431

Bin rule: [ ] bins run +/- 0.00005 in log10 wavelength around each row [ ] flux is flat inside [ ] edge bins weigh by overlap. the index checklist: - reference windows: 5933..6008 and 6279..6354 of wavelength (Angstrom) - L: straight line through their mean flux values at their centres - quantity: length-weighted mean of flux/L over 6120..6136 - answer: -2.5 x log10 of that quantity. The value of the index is 0.05 mag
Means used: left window 11.5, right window 9.37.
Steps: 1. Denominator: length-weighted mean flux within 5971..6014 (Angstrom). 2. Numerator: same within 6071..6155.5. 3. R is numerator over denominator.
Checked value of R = 0.93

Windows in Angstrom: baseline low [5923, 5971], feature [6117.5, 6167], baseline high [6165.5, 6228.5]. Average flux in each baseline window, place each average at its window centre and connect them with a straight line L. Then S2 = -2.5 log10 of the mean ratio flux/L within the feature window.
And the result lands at 0.03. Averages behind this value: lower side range 12.2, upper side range 10.4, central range 10.4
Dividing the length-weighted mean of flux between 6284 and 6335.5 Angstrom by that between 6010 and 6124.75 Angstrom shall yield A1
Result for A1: 0.9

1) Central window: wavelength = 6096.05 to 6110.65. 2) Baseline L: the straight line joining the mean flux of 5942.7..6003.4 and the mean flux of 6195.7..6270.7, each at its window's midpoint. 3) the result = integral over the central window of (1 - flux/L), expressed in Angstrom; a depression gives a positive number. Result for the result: 1.0 Angstrom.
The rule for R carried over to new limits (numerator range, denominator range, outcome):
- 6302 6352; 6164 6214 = 0.88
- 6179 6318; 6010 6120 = 0.94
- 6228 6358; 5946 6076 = 0.87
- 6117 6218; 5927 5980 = 0.87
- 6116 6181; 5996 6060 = 0.96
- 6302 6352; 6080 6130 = 0.86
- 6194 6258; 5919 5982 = 0.84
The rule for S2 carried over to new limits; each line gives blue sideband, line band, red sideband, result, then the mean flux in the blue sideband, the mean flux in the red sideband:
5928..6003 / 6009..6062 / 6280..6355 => 0.041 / 11.6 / 9.36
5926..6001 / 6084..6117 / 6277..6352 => 0.010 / 11.6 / 9.42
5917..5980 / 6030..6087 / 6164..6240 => 0.051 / 12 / 10.1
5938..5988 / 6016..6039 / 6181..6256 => 0.086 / 11.6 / 10.1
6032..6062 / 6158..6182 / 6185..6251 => -0.026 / 10.7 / 10.1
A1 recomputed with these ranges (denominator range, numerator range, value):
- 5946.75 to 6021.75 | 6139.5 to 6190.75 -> 0.93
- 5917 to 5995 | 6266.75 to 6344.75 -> 0.81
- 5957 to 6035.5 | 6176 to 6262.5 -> 0.91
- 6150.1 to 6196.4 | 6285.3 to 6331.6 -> 0.85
